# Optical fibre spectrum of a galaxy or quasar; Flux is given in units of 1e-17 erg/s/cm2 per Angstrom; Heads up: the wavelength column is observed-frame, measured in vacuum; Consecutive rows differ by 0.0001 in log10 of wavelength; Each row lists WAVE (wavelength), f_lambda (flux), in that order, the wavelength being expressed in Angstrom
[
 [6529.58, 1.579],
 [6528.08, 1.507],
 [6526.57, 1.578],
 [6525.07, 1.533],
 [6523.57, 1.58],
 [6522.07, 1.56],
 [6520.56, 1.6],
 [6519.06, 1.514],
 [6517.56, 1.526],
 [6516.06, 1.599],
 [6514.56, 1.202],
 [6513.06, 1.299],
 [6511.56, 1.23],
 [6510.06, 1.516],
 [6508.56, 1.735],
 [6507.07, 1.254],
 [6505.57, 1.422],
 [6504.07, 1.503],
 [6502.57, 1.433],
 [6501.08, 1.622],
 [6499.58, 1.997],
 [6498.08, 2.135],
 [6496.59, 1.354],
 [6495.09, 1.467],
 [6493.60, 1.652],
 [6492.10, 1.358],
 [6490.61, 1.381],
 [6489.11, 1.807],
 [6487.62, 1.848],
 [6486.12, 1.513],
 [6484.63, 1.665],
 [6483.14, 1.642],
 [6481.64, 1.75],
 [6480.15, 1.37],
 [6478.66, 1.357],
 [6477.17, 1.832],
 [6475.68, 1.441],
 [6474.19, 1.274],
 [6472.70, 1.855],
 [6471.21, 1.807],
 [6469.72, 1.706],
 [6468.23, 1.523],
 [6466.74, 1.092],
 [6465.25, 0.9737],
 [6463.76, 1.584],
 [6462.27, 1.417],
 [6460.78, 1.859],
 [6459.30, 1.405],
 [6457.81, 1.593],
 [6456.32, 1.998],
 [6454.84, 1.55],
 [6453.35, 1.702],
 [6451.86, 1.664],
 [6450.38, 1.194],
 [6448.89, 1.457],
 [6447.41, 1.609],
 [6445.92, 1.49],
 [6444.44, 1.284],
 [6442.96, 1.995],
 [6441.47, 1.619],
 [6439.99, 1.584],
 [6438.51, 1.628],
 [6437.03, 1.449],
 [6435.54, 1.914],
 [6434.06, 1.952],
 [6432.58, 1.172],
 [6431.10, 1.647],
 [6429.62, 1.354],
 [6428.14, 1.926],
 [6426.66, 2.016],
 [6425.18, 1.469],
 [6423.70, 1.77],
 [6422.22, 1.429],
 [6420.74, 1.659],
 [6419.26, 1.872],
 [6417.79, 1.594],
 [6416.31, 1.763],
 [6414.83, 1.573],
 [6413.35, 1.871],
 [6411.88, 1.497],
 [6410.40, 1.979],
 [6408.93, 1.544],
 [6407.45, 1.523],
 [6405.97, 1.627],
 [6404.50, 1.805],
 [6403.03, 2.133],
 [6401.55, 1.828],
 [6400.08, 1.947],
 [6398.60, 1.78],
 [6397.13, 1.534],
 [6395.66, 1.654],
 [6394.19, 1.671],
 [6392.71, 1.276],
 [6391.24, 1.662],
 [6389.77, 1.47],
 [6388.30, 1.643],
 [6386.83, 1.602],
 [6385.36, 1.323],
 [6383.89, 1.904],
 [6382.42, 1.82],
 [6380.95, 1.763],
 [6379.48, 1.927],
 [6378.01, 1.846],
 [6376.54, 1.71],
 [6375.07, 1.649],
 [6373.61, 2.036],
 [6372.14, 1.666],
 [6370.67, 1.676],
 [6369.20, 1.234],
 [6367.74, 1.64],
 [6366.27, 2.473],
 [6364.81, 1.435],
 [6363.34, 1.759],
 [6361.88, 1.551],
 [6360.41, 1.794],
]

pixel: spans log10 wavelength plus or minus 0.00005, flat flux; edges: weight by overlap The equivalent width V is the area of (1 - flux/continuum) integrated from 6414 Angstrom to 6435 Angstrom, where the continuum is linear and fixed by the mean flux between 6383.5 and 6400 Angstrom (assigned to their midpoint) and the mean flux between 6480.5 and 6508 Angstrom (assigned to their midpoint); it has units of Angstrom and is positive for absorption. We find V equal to -0.8 Angstrom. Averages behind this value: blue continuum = 1.6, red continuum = 1.6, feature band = 1.66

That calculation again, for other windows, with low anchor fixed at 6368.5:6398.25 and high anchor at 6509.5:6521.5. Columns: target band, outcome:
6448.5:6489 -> -1.4 Angstrom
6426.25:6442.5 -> -0.9 Angstrom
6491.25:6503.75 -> -1.3 Angstrom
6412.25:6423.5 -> -0.6 Angstrom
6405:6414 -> -0.4 Angstrom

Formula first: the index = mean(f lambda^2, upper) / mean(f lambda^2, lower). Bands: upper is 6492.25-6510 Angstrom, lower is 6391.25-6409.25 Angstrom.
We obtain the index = 0.97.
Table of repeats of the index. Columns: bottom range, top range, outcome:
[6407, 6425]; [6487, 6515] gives 0.95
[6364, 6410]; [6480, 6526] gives 0.94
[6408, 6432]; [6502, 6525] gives 0.90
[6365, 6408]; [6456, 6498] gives 0.93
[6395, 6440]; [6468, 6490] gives 0.98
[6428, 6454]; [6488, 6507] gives 1.02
